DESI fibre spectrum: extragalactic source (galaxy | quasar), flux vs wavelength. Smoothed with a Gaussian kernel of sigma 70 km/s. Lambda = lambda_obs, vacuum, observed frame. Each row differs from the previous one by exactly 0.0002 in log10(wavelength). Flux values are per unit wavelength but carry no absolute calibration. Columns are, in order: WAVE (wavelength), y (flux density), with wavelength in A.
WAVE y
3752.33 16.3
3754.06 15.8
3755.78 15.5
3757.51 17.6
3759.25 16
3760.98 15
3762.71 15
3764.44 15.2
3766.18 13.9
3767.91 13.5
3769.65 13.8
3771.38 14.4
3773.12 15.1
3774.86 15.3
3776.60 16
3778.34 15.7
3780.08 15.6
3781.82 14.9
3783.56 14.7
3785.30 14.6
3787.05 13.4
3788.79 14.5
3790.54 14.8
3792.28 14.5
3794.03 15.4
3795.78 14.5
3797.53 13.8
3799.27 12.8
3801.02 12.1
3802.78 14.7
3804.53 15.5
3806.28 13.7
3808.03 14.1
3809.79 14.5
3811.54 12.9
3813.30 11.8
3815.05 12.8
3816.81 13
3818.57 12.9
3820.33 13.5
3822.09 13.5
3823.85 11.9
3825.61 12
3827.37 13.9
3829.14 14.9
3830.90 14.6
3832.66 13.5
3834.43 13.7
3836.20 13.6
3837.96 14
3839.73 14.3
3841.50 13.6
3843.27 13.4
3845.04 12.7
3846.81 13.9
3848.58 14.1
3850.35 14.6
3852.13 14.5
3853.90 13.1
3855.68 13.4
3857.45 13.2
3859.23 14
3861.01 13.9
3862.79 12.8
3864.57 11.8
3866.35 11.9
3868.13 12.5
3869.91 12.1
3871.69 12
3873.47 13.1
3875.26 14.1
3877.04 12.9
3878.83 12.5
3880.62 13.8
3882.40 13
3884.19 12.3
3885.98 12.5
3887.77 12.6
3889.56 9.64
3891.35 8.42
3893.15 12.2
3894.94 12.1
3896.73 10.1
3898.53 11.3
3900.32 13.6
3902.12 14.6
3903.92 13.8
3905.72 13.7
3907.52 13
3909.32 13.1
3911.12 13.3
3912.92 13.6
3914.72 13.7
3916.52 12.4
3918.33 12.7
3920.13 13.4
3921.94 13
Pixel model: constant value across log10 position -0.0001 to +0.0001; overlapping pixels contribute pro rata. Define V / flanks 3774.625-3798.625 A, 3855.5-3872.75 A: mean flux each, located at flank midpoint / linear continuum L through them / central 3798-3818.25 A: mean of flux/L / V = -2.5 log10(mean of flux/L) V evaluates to 0.062 mag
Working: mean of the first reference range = 14.8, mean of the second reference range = 12.7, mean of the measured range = 13.4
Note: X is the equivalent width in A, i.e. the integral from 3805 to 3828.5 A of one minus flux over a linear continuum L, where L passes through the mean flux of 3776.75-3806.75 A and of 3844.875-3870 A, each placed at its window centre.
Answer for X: 1.4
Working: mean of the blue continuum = 14.5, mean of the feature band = 13.2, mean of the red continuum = 13.3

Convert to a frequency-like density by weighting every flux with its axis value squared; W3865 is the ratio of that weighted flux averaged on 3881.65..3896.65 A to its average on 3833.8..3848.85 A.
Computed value 0.9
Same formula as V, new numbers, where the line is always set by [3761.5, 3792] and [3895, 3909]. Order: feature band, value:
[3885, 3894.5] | 0.17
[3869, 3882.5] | 0.02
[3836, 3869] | 0.01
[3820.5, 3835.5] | 0.04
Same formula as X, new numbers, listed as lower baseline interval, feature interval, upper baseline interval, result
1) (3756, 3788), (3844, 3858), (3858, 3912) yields -0.4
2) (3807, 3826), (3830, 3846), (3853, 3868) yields -0.9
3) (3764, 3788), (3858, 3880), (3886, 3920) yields 0.4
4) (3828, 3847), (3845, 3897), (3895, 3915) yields 2.9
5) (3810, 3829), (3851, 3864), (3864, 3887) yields -0.8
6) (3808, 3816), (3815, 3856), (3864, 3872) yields -2.9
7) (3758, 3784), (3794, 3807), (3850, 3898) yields 0.3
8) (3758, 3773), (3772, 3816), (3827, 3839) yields 0.4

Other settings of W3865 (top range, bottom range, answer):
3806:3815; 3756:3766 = 0.88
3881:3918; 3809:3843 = 0.97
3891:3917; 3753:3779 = 0.90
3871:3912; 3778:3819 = 0.94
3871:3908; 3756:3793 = 0.88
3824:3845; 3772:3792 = 0.94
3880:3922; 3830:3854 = 0.93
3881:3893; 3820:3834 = 0.88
